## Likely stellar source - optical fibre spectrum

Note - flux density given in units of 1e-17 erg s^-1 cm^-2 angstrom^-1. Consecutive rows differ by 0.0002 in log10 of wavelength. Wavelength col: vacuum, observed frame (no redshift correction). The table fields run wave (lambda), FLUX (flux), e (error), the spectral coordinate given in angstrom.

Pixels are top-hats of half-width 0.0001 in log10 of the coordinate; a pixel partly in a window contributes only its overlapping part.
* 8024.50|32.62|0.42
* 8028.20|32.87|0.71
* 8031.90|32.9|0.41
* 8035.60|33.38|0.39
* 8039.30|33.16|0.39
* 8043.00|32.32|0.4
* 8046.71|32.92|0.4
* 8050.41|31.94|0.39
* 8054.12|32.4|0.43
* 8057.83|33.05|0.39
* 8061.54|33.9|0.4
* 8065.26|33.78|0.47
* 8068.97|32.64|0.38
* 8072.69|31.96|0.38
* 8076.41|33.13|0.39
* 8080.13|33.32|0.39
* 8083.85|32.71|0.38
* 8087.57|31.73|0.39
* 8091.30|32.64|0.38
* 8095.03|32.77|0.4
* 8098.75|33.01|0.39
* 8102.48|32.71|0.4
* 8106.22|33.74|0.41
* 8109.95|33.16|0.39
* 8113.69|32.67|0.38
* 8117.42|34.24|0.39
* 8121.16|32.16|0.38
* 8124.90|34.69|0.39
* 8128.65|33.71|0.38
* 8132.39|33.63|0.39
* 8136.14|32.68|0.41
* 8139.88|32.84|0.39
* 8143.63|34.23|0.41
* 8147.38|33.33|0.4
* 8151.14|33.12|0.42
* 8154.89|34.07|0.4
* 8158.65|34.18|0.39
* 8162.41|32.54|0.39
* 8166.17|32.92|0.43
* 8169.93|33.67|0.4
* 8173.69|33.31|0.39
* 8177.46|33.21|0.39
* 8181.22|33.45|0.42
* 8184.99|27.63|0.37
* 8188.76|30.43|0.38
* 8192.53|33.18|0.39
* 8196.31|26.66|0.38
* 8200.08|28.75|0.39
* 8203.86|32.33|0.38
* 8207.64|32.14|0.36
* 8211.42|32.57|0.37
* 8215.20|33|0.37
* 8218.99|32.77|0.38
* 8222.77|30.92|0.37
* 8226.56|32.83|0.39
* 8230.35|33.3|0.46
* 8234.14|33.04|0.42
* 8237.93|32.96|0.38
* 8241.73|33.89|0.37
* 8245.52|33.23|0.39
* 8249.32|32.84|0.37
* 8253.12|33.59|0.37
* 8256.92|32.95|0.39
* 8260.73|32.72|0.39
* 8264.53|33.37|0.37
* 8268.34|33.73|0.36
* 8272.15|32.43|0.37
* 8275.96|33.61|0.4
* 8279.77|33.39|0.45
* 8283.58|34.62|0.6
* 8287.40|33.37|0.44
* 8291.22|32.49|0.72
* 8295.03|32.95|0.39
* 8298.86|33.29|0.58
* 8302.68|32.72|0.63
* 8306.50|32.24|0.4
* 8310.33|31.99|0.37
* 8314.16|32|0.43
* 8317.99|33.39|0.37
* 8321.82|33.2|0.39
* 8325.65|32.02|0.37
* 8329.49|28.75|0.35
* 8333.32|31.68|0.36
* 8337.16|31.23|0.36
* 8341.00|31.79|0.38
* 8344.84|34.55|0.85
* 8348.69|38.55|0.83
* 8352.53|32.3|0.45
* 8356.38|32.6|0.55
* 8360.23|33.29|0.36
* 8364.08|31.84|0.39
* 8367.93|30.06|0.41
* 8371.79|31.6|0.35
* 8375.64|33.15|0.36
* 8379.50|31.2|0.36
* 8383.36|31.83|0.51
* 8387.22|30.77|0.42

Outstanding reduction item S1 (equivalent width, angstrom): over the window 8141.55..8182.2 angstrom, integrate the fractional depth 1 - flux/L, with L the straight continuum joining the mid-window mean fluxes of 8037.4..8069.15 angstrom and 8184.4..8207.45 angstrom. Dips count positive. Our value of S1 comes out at -3.5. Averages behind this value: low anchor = 32.9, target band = 33.5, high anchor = 30.1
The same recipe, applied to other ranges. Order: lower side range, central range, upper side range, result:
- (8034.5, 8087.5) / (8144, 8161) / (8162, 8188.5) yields -0.69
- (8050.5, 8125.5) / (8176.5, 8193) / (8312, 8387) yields 0.70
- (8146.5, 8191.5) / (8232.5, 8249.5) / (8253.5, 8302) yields -0.10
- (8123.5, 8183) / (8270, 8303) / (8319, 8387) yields -0.55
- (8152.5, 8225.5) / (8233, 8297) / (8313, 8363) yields -1.74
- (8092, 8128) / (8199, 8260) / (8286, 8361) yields 0.58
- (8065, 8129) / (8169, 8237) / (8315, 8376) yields 1.97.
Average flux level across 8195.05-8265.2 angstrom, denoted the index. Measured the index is 32.3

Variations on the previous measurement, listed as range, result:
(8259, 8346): 32.7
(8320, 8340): 31.4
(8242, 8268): 33.2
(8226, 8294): 33.2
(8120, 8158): 33.5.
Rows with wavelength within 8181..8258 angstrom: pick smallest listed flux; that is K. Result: 26.66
